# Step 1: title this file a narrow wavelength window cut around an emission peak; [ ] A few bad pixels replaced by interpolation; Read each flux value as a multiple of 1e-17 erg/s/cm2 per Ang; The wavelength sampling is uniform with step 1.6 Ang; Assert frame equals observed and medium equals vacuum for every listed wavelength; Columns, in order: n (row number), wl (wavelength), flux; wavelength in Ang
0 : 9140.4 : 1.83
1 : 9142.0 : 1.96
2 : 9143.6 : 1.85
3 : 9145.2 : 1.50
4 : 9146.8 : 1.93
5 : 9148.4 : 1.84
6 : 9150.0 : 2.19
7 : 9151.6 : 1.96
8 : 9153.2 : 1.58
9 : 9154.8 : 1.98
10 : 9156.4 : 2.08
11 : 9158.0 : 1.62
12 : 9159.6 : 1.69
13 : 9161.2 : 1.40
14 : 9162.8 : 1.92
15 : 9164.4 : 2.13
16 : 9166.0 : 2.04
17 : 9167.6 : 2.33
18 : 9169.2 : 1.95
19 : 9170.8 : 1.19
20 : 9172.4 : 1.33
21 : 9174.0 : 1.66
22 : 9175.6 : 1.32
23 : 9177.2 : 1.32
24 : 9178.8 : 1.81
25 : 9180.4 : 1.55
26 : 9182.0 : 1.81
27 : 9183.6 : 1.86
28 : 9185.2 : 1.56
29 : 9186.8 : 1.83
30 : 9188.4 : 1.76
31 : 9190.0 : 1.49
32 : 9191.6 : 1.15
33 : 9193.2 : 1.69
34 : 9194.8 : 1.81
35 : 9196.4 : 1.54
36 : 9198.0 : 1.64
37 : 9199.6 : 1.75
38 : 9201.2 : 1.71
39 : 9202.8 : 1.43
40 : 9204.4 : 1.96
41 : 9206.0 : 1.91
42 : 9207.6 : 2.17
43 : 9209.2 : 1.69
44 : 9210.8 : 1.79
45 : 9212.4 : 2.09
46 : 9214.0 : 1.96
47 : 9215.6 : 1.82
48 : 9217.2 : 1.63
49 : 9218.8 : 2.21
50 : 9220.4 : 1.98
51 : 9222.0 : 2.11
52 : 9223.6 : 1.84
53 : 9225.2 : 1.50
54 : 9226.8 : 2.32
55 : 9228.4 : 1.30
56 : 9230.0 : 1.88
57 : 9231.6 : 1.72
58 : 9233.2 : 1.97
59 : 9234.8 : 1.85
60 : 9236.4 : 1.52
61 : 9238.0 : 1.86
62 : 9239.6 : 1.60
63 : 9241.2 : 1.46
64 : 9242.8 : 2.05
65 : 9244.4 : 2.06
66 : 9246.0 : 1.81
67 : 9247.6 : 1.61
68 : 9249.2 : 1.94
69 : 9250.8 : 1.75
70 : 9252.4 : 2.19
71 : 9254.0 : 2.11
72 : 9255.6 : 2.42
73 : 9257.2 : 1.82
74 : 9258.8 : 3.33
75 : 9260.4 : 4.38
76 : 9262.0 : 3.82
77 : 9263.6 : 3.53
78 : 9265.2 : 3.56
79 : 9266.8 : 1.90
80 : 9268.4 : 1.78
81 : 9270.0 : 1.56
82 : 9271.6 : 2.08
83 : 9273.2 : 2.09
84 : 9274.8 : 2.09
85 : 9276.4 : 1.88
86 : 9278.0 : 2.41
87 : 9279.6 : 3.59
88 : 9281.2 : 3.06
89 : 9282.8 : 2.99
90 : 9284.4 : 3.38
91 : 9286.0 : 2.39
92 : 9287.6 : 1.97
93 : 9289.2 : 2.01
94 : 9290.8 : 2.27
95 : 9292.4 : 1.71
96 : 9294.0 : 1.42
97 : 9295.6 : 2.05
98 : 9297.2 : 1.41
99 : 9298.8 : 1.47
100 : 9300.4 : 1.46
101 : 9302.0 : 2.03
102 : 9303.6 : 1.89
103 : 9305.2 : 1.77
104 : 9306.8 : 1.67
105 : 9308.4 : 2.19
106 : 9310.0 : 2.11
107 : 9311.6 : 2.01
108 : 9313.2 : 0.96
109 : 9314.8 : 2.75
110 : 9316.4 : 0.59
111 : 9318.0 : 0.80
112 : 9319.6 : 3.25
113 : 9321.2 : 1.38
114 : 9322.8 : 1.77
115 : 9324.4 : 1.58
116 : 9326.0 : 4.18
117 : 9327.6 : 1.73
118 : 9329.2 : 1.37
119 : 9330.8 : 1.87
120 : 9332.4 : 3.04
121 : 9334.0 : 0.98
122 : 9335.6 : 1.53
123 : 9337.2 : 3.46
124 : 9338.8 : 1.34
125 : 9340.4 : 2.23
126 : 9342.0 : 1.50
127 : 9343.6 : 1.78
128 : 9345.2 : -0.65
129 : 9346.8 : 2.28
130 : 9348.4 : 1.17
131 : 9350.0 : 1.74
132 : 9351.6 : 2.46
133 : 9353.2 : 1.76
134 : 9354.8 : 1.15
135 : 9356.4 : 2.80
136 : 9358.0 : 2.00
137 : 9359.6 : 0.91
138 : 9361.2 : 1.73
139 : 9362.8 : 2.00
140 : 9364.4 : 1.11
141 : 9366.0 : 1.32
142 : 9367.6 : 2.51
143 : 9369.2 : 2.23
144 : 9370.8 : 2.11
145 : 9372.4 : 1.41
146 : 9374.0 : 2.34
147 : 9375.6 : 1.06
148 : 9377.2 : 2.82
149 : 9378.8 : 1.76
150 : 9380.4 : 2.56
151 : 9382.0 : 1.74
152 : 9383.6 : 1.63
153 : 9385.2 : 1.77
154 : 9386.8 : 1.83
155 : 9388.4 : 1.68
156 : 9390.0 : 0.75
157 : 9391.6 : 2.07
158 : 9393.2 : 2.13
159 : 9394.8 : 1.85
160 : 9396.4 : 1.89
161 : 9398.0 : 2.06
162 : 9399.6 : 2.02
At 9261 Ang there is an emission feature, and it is [S II] 6716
